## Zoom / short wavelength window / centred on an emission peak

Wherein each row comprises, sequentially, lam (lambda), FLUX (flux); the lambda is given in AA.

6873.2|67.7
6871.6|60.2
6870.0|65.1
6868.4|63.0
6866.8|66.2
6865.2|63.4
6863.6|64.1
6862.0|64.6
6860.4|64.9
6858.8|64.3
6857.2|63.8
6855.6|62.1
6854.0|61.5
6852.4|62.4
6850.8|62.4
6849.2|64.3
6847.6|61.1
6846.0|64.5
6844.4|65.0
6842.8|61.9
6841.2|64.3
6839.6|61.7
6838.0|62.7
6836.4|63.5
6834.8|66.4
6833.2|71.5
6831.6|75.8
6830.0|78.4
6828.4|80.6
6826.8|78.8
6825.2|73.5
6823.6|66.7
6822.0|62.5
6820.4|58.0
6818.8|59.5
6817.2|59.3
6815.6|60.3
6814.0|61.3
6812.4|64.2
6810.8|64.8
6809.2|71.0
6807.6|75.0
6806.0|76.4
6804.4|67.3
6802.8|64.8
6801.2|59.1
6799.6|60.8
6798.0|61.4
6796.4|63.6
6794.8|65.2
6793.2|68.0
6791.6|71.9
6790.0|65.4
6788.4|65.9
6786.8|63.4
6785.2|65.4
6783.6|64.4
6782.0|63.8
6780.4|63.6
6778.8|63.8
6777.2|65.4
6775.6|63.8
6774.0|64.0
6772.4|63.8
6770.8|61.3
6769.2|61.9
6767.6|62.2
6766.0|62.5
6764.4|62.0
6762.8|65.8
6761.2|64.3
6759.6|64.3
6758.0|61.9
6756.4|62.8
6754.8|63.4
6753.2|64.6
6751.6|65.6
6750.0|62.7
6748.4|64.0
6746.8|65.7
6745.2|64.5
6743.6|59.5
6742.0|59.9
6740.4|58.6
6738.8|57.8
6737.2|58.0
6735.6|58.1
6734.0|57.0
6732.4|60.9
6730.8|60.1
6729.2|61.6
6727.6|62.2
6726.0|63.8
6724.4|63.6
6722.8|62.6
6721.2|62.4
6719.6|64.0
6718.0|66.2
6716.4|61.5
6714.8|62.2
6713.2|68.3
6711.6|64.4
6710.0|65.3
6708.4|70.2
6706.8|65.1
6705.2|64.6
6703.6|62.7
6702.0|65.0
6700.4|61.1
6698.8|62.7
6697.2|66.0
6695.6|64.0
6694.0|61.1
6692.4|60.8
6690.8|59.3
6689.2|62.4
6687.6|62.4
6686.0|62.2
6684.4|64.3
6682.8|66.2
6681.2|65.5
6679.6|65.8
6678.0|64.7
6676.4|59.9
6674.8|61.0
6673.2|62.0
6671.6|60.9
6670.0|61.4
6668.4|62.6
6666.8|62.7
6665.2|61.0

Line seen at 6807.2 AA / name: H-alpha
